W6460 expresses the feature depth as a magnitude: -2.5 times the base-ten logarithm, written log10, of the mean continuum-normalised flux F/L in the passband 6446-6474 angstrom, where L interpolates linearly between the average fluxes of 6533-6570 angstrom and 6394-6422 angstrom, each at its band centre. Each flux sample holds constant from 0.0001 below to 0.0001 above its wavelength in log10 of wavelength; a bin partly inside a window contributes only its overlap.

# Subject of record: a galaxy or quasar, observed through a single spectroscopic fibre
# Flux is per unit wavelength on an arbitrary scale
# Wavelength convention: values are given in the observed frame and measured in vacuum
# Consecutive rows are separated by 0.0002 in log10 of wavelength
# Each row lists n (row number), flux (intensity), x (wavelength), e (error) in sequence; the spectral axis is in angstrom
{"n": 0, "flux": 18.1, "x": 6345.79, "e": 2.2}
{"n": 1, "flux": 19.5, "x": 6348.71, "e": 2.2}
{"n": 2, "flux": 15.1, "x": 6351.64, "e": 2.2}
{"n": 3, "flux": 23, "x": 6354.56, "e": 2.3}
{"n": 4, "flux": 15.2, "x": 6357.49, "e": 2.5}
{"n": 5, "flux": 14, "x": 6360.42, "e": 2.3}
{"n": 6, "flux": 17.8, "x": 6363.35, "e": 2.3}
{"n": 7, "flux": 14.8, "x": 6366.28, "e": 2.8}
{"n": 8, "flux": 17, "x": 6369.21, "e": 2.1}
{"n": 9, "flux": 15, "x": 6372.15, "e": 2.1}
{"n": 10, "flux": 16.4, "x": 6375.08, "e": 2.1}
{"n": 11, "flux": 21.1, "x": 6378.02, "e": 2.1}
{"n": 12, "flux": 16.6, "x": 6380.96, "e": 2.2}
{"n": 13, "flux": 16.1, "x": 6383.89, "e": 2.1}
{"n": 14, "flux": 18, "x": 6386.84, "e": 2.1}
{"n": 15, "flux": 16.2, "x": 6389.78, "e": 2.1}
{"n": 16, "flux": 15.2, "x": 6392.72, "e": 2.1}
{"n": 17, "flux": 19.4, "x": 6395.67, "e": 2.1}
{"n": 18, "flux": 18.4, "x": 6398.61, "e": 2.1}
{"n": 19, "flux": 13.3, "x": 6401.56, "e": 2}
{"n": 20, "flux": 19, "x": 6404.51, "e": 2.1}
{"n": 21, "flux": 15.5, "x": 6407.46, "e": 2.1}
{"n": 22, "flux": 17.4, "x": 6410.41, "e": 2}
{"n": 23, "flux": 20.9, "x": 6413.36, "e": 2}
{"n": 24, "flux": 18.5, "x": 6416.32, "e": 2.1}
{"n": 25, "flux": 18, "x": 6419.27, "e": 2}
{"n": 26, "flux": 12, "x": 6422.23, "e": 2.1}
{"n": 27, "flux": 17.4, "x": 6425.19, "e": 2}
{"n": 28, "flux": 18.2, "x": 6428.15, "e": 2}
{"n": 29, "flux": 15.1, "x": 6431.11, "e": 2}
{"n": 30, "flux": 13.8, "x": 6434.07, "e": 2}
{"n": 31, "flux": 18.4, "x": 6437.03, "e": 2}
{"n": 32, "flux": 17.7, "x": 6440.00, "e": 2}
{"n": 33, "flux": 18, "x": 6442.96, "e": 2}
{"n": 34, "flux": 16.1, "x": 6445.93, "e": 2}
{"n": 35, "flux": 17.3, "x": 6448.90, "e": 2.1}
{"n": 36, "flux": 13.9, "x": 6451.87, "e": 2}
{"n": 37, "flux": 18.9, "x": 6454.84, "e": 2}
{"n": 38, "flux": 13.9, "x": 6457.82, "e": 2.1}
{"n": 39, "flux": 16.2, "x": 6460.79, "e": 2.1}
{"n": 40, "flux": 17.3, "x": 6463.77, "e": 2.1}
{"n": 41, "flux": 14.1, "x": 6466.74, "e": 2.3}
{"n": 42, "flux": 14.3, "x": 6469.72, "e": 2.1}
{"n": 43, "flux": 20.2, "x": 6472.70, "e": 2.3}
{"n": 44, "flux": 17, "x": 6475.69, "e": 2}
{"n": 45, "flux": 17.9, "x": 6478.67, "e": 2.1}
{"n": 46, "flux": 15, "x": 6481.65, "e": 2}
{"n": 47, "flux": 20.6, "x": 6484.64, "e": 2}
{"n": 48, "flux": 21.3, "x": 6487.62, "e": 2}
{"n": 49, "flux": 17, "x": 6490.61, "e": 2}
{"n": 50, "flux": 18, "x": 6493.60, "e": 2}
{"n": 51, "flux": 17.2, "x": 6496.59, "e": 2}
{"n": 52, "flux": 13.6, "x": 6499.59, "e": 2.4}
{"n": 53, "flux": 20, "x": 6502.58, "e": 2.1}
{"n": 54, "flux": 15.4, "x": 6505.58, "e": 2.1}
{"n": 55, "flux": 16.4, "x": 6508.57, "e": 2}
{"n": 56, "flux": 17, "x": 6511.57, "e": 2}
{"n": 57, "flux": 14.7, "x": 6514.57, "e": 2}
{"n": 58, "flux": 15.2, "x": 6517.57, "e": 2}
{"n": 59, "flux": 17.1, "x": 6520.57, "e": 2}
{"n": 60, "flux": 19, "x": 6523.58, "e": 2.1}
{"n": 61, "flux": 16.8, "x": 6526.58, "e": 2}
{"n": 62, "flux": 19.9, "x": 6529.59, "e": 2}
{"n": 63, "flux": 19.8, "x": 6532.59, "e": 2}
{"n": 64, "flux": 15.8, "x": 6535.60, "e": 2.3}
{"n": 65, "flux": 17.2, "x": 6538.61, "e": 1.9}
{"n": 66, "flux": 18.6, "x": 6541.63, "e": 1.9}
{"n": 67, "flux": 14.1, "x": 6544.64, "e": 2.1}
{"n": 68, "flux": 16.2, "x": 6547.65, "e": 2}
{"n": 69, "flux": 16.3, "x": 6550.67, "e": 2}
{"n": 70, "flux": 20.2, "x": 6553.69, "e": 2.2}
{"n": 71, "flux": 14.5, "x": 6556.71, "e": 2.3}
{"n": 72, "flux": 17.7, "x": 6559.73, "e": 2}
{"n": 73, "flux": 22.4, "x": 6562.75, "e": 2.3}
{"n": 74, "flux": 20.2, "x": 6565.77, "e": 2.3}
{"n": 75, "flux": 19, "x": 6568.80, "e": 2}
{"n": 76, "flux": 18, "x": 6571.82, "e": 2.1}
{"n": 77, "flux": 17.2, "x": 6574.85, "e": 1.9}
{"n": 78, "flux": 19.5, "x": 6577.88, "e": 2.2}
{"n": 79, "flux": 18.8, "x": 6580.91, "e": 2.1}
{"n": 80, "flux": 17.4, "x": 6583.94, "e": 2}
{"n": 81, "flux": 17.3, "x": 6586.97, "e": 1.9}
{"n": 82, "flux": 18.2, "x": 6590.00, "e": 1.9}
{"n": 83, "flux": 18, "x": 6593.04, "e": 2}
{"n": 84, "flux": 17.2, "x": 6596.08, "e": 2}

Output 0.09 mag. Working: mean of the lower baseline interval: 17.5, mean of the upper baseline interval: 17.7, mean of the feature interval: 16.2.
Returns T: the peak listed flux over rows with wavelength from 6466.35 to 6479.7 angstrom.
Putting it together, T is 20.2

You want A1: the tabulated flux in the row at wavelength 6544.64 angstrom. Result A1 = 14.1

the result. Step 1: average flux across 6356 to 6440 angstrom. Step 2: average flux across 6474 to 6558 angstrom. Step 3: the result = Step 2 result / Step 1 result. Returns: 1.0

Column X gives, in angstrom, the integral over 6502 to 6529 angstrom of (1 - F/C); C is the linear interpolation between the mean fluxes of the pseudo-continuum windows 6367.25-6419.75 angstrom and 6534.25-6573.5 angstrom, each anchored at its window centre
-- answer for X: 1.18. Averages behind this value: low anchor 17.3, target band 16.8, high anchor 17.7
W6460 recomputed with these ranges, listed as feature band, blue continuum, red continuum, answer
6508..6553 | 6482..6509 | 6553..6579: 0.07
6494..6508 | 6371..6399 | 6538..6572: 0.06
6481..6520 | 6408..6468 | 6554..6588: 0.03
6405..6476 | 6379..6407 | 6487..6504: 0.04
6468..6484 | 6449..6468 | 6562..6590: -0.05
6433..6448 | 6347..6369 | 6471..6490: 0.07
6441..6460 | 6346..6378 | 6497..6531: 0.03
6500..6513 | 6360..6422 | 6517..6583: 0.05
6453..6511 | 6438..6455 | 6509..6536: 0.00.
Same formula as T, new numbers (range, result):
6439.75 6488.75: 21.3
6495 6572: 22.4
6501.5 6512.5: 20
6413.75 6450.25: 18.5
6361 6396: 21.1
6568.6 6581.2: 19.5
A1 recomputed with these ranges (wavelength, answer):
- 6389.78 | 16.2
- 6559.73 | 17.7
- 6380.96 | 16.6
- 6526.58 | 16.8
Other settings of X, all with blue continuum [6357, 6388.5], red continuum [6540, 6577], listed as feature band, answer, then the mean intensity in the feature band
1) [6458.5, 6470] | 1.16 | 15.5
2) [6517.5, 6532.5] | -0.32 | 18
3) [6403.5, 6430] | -0.75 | 17.4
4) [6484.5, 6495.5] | -1.00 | 19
